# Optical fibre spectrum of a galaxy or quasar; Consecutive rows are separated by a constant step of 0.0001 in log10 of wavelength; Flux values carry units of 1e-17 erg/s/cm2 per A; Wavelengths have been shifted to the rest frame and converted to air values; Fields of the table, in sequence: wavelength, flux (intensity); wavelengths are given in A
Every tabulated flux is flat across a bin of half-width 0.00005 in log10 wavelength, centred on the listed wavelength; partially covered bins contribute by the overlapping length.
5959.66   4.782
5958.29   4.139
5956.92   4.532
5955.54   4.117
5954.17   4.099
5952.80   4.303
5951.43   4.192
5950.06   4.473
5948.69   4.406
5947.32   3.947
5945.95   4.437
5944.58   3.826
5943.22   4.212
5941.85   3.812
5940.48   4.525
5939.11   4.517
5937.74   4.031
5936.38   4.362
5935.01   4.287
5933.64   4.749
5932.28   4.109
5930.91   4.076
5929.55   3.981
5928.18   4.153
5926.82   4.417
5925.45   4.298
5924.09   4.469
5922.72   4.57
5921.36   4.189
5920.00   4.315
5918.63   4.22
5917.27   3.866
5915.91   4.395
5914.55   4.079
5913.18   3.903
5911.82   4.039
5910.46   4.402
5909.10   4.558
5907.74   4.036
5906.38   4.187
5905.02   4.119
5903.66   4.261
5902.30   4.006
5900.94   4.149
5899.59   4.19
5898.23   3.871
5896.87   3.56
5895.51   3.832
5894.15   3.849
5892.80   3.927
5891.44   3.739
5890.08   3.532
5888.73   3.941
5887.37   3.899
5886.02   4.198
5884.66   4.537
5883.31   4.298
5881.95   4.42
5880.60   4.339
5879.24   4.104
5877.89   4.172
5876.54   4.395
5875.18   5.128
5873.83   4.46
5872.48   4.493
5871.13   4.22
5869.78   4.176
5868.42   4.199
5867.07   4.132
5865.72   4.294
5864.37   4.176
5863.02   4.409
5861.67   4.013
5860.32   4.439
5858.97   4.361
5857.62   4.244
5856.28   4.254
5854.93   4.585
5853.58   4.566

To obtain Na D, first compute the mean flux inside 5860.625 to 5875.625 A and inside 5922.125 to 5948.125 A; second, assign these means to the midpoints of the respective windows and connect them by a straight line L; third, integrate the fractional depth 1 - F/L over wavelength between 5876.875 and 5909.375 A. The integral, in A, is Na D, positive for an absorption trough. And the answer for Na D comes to 1.74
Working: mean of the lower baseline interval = 4.33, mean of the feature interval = 4.07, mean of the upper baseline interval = 4.25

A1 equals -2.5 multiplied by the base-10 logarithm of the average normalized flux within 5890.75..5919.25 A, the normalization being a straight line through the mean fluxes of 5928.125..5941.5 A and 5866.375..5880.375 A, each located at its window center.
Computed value 0.07 mag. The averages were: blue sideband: 4.35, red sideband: 4.27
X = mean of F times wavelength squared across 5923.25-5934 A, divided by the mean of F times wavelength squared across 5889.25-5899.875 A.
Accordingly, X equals 1.1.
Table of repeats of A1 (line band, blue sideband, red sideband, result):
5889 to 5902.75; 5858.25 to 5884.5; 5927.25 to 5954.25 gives 0.114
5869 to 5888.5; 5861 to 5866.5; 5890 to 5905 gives -0.063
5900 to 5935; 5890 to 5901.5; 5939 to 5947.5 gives -0.058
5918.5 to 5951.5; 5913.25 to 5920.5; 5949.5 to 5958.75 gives -0.016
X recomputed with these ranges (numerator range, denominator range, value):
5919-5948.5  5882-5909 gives 1.07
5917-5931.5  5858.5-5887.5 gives 1.00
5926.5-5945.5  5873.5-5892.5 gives 1.02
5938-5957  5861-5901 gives 1.04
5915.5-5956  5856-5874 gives 1.02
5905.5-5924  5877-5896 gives 1.05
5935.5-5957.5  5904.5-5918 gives 1.03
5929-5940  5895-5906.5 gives 1.08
